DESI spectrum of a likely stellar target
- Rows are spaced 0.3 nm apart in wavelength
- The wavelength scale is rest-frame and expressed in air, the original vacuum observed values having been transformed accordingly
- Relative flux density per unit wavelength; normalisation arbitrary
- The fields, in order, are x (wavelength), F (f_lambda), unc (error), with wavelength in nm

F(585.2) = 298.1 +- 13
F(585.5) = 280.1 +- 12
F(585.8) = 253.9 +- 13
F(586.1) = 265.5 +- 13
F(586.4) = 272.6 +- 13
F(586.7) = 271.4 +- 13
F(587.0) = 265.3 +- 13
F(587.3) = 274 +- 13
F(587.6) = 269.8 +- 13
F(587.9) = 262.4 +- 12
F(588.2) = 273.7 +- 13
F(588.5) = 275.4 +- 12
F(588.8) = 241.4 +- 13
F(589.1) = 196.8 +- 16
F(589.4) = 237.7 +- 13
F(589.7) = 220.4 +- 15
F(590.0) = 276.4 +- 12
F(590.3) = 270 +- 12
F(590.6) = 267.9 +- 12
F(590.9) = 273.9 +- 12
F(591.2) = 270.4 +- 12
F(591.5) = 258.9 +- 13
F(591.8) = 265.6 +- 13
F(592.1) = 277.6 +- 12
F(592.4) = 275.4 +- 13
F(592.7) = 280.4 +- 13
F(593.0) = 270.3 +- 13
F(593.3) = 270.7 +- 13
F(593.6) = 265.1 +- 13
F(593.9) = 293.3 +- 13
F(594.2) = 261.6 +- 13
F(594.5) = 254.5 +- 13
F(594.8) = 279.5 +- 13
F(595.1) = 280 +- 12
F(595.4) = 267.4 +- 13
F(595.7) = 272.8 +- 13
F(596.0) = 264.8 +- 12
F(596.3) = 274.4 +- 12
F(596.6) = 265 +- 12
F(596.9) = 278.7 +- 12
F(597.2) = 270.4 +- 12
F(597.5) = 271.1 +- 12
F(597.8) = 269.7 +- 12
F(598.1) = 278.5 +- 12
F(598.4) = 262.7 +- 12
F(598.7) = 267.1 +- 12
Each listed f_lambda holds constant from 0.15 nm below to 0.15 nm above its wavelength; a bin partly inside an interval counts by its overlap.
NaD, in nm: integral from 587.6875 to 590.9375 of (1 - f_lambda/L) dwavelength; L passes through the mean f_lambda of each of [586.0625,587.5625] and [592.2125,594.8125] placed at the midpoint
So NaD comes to 0.20 nm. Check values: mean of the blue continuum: 270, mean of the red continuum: 272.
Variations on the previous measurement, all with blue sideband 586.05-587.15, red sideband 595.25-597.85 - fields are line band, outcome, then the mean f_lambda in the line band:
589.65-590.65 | 0.03 nm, 262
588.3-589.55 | 0.14 nm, 239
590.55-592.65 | -0.01 nm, 271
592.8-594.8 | 0.00 nm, 270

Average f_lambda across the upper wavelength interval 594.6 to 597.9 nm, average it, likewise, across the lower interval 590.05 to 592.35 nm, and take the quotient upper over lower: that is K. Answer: 1.0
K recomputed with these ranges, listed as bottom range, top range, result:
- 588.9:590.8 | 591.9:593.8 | 1.11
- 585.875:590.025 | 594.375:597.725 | 1.06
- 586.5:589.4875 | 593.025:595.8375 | 1.05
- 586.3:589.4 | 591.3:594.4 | 1.05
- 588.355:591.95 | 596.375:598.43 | 1.07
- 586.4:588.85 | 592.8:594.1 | 1.02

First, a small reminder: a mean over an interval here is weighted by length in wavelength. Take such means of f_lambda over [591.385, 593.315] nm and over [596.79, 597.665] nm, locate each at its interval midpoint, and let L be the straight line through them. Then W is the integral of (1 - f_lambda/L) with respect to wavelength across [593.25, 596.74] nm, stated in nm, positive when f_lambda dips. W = 0.02 nm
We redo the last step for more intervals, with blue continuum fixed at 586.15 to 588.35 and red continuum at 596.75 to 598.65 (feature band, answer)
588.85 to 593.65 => 0.17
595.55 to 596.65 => 0.01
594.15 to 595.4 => 0.01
